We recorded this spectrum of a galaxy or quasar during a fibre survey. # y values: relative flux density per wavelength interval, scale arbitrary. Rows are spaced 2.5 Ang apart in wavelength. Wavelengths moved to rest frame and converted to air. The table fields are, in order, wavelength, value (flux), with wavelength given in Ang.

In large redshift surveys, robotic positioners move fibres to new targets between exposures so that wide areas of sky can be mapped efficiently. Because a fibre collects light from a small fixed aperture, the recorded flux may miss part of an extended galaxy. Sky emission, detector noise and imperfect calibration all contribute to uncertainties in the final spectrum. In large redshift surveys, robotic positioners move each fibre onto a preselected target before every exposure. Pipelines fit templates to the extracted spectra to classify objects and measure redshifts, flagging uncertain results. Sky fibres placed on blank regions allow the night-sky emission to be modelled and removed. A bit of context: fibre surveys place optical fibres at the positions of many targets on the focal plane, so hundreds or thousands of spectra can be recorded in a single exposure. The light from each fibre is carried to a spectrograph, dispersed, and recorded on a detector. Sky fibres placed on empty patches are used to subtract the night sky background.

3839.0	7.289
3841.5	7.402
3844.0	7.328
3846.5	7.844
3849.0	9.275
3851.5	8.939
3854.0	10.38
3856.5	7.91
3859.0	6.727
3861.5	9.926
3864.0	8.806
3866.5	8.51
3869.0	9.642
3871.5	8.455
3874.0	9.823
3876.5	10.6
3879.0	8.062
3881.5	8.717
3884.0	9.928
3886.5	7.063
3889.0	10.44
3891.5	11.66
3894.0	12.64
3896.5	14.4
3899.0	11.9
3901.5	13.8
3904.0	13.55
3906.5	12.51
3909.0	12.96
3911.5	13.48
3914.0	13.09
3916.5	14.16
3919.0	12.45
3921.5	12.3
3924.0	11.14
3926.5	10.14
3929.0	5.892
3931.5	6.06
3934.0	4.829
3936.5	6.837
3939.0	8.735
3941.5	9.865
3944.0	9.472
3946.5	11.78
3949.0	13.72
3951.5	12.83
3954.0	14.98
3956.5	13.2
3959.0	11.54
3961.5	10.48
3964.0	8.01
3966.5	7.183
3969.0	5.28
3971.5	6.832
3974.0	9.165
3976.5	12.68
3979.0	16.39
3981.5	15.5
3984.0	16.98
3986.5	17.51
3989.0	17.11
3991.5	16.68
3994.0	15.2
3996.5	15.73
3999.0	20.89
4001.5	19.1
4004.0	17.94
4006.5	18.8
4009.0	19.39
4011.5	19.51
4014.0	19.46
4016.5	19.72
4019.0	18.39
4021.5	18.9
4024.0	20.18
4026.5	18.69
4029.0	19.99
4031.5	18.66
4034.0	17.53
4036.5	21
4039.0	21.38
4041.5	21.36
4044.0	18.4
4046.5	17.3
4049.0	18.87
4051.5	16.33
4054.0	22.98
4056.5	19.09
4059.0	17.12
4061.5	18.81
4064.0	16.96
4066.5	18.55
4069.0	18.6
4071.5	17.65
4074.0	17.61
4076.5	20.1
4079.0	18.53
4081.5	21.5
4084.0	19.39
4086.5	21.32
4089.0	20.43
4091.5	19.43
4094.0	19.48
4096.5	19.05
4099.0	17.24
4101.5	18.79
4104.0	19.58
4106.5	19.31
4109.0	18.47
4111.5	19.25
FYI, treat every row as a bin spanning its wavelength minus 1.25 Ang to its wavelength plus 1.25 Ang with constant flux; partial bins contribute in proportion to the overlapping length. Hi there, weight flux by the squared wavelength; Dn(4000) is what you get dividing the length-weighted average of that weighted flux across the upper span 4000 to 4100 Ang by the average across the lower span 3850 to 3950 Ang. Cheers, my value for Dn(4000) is 2.01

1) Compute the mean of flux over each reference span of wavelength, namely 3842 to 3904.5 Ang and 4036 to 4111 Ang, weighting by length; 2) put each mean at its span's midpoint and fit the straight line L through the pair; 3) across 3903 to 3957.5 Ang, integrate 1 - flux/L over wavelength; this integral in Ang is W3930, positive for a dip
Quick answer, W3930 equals 5.7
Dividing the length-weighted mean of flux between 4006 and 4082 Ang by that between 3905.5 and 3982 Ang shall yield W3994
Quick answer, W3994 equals 1.78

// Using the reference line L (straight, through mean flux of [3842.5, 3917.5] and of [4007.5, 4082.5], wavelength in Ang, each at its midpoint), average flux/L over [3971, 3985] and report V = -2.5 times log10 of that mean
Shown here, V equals 0.183 mag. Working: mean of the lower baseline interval 10.4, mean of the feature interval 13.2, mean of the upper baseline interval 19.1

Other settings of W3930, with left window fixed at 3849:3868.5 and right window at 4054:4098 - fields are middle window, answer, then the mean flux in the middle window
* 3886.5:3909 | -3.5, 12.3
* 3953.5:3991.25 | 5.4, 12.3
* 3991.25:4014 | -3.8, 18.3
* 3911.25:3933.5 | 2.1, 10.6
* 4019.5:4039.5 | -3.0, 19.4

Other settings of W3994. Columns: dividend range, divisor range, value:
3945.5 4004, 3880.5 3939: 1.25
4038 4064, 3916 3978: 1.91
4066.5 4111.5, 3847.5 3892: 2.11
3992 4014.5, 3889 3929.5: 1.49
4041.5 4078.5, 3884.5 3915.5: 1.51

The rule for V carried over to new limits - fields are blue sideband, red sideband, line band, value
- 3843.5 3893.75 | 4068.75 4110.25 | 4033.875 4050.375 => -0.147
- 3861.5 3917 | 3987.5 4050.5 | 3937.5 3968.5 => 0.341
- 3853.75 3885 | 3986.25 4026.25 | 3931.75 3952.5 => 0.425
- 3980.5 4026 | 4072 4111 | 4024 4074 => -0.008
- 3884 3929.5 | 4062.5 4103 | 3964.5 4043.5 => -0.054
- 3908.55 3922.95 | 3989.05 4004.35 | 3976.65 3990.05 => 0.029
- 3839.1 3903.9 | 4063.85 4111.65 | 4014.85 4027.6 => -0.185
